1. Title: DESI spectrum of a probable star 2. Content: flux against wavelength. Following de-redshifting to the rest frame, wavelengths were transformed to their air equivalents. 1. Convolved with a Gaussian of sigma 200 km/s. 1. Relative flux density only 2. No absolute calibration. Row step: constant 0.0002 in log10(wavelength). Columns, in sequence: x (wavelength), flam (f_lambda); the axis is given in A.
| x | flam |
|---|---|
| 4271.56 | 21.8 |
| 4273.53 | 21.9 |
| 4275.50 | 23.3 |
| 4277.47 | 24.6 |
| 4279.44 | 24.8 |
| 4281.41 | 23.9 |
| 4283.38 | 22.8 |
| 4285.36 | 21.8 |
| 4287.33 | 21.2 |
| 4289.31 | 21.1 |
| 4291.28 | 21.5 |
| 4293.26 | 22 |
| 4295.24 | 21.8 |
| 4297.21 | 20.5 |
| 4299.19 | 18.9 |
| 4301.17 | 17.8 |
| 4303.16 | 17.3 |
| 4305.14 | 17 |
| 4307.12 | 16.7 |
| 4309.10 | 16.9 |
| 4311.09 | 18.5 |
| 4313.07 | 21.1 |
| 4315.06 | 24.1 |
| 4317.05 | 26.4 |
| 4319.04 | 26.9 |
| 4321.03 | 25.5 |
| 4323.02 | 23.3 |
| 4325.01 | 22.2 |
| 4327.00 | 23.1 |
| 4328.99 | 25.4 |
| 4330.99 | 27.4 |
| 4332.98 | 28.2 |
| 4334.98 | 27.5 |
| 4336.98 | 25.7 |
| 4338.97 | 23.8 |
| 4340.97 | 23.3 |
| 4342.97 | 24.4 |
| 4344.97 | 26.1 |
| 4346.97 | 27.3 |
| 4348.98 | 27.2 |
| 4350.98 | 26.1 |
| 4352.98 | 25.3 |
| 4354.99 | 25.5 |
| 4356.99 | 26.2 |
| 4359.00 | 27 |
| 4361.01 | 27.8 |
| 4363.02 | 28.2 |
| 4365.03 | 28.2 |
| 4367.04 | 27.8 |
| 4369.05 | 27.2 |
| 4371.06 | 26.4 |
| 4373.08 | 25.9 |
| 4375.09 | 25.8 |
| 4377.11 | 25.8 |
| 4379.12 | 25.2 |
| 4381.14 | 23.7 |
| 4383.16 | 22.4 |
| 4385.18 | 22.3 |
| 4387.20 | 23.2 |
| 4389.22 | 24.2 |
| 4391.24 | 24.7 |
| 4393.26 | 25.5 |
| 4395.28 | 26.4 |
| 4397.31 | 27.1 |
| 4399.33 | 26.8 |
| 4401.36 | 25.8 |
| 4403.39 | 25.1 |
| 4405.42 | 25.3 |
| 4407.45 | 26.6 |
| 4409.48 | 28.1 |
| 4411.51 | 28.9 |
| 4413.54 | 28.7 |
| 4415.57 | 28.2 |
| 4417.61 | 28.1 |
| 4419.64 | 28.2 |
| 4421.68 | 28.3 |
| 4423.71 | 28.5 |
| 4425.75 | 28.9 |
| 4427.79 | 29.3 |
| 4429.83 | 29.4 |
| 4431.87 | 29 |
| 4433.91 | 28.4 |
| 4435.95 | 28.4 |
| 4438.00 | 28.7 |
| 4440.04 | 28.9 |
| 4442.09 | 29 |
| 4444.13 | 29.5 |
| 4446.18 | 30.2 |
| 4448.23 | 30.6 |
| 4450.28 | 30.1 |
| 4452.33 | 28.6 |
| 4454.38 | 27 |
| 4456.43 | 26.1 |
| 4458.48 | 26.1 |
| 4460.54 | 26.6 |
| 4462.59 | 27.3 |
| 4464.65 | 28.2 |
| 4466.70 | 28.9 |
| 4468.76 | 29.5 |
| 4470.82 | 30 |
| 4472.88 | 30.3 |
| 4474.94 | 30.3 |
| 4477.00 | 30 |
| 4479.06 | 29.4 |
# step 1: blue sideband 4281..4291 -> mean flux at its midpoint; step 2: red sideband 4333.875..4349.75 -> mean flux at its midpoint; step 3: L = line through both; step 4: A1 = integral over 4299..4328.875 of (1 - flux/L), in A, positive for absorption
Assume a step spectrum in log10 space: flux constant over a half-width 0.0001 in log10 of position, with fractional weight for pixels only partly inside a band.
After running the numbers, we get 3.3 A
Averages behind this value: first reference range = 22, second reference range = 25.6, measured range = 21.2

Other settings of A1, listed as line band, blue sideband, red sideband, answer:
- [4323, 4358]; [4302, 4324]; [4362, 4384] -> -3.1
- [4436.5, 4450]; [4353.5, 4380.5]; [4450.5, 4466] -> -1.1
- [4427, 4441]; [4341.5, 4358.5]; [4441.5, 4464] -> -0.5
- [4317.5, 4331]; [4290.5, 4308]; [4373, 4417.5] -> -2.4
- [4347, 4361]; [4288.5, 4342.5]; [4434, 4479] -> -1.3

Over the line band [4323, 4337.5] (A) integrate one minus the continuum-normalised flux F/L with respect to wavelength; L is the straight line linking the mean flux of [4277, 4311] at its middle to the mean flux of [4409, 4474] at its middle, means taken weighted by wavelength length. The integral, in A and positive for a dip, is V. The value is -1.9 A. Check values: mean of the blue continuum 20.5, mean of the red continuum 28.6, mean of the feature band 25.5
